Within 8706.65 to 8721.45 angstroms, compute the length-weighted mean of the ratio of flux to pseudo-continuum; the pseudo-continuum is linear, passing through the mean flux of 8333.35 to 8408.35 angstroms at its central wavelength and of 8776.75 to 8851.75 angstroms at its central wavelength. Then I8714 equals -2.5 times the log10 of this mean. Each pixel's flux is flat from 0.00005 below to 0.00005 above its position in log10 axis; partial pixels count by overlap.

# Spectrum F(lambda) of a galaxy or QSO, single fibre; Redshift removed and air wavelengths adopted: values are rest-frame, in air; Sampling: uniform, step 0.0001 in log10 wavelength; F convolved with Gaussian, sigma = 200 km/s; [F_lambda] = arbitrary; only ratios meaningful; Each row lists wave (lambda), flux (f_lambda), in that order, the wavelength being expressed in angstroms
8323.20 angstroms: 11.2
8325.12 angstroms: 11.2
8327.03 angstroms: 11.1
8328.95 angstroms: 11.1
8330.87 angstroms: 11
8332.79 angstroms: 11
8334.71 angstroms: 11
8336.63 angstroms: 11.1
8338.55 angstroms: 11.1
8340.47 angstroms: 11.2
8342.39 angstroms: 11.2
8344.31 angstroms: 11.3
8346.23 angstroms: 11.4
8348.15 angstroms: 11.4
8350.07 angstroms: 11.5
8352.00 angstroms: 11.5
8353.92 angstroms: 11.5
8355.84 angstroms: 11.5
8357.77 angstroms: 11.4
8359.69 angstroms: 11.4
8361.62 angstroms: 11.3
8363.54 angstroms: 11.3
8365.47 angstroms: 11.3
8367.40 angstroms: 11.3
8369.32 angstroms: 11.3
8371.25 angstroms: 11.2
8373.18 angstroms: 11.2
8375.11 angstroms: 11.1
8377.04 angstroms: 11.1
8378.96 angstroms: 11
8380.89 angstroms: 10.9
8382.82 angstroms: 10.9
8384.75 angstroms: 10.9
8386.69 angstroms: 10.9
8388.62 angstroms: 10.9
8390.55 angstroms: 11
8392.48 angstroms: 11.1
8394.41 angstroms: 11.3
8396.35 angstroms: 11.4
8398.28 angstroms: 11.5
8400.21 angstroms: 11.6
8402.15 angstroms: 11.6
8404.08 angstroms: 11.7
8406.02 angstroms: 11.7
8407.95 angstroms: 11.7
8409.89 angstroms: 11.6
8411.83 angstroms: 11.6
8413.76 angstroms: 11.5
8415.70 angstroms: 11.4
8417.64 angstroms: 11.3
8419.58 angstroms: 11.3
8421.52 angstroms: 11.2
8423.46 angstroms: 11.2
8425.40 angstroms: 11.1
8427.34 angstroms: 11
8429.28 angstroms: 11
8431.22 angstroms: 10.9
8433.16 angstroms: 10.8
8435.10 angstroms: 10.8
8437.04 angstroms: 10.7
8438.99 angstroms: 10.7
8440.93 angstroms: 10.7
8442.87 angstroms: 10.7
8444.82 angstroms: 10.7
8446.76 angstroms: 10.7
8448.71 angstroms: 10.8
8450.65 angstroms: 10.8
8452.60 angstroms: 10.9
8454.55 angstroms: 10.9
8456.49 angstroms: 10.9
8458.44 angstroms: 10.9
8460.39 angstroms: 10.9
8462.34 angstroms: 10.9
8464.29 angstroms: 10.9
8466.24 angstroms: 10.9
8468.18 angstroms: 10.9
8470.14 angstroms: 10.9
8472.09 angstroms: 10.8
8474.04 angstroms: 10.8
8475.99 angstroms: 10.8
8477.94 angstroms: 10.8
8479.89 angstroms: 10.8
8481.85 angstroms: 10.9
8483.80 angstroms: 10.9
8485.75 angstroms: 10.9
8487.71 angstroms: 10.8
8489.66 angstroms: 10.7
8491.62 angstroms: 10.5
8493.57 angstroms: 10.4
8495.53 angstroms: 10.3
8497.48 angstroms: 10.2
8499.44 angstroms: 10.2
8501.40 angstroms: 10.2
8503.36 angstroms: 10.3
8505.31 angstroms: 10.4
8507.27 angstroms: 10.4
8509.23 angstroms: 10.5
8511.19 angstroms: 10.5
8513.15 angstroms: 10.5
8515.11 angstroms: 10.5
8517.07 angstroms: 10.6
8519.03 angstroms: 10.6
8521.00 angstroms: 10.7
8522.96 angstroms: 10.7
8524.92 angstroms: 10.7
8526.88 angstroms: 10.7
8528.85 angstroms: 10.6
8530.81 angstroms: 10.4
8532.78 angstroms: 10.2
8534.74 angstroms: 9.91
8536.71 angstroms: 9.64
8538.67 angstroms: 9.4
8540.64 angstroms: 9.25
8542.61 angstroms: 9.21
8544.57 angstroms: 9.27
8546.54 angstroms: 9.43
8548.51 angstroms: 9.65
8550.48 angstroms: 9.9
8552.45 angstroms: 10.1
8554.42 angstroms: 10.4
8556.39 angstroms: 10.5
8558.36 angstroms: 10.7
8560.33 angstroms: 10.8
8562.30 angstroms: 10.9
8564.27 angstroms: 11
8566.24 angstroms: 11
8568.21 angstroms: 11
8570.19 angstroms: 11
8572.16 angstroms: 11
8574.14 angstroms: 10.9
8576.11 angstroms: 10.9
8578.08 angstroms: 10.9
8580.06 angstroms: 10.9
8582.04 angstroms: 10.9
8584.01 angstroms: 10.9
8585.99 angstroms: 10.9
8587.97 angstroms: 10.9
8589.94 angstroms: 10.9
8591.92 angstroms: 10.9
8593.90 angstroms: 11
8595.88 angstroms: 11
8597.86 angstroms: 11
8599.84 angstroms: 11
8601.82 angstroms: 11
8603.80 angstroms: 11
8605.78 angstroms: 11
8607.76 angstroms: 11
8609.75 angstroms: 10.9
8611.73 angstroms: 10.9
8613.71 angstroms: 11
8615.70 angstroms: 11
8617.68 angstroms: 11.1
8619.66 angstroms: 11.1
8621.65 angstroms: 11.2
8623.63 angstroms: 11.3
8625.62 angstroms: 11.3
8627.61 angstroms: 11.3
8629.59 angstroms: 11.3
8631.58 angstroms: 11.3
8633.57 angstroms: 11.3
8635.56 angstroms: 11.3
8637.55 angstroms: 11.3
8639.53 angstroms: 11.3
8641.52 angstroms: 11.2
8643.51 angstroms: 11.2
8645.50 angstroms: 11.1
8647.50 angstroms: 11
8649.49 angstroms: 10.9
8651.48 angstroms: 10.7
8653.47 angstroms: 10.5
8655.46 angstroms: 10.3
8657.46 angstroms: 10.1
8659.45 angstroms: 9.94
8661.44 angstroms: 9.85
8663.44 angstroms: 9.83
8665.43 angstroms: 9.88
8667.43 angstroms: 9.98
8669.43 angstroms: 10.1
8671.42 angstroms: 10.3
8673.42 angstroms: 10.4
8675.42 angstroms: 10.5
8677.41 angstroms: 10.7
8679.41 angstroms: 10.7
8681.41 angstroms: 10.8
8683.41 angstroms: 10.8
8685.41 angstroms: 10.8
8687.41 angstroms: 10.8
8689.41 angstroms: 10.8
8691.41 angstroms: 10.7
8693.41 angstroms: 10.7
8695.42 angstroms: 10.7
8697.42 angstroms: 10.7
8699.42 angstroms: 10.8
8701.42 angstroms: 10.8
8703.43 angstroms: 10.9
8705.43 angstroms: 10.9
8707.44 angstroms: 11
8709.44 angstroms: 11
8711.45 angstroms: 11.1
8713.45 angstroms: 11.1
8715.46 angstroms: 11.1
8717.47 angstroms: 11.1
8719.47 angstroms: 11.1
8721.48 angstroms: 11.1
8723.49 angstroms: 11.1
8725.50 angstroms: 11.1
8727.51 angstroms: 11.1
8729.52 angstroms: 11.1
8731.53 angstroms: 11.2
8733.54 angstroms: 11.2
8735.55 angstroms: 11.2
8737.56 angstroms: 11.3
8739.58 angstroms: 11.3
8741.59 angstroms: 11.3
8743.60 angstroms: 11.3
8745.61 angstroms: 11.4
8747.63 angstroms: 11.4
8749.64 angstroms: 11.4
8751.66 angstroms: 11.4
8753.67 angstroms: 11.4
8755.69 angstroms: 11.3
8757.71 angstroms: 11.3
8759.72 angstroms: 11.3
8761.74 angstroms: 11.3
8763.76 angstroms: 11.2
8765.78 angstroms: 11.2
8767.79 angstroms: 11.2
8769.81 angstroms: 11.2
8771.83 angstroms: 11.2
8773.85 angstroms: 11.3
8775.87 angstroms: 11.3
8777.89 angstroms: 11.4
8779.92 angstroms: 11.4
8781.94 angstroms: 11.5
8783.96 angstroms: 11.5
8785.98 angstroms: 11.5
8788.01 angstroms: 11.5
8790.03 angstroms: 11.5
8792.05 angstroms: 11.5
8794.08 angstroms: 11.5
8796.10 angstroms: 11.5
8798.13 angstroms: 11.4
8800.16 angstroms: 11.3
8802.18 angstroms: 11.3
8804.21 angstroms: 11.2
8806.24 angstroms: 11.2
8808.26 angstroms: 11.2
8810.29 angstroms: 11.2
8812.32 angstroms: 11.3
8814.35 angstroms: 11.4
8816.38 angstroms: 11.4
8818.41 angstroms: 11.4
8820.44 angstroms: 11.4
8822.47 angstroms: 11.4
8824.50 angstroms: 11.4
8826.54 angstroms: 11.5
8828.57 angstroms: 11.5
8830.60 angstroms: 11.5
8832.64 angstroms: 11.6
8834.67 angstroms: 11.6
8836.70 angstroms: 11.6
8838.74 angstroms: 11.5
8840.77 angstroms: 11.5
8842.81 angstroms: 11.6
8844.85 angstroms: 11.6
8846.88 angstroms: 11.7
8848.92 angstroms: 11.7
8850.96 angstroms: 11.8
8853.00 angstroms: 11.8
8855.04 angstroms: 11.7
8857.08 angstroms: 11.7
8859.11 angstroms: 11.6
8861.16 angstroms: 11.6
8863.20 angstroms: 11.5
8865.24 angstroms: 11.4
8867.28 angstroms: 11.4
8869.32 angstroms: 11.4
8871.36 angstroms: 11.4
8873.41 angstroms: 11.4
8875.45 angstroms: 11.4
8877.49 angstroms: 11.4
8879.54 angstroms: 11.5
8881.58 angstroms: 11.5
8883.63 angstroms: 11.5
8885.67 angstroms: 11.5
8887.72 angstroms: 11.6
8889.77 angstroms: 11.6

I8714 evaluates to 0.032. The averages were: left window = 11.3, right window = 11.5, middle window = 11.1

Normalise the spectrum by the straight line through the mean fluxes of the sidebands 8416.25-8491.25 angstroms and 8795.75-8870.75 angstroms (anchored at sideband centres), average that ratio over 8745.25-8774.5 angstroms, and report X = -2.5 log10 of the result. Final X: 0.007 mag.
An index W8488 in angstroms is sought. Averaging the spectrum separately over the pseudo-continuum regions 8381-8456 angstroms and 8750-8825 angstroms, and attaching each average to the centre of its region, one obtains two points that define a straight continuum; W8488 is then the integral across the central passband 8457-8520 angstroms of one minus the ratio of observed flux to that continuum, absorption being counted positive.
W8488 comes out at 2.9 angstroms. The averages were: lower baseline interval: 11.1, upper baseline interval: 11.3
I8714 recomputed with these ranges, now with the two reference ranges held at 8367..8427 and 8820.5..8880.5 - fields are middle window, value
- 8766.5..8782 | 0.018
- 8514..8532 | 0.074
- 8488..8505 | 0.096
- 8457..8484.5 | 0.044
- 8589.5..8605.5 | 0.040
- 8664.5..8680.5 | 0.111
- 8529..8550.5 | 0.173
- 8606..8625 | 0.033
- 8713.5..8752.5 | 0.024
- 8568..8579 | 0.042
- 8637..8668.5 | 0.086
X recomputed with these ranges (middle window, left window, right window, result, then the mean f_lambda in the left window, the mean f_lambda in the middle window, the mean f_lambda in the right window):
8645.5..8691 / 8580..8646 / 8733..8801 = 0.072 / 11.1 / 10.5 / 11.4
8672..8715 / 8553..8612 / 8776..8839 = 0.036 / 10.9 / 10.8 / 11.4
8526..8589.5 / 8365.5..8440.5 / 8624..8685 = 0.049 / 11.2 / 10.4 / 10.7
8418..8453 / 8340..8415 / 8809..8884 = 0.043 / 11.3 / 10.9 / 11.5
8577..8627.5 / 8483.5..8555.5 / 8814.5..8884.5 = -0.044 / 10.3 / 11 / 11.5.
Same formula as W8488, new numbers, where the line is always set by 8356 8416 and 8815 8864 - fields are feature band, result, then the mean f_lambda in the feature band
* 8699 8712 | 0.6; 10.9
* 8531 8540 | 1.2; 9.82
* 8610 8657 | 1.5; 11.1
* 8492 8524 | 2.6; 10.4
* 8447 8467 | 0.8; 10.9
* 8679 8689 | 0.6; 10.8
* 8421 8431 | 0.2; 11.1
